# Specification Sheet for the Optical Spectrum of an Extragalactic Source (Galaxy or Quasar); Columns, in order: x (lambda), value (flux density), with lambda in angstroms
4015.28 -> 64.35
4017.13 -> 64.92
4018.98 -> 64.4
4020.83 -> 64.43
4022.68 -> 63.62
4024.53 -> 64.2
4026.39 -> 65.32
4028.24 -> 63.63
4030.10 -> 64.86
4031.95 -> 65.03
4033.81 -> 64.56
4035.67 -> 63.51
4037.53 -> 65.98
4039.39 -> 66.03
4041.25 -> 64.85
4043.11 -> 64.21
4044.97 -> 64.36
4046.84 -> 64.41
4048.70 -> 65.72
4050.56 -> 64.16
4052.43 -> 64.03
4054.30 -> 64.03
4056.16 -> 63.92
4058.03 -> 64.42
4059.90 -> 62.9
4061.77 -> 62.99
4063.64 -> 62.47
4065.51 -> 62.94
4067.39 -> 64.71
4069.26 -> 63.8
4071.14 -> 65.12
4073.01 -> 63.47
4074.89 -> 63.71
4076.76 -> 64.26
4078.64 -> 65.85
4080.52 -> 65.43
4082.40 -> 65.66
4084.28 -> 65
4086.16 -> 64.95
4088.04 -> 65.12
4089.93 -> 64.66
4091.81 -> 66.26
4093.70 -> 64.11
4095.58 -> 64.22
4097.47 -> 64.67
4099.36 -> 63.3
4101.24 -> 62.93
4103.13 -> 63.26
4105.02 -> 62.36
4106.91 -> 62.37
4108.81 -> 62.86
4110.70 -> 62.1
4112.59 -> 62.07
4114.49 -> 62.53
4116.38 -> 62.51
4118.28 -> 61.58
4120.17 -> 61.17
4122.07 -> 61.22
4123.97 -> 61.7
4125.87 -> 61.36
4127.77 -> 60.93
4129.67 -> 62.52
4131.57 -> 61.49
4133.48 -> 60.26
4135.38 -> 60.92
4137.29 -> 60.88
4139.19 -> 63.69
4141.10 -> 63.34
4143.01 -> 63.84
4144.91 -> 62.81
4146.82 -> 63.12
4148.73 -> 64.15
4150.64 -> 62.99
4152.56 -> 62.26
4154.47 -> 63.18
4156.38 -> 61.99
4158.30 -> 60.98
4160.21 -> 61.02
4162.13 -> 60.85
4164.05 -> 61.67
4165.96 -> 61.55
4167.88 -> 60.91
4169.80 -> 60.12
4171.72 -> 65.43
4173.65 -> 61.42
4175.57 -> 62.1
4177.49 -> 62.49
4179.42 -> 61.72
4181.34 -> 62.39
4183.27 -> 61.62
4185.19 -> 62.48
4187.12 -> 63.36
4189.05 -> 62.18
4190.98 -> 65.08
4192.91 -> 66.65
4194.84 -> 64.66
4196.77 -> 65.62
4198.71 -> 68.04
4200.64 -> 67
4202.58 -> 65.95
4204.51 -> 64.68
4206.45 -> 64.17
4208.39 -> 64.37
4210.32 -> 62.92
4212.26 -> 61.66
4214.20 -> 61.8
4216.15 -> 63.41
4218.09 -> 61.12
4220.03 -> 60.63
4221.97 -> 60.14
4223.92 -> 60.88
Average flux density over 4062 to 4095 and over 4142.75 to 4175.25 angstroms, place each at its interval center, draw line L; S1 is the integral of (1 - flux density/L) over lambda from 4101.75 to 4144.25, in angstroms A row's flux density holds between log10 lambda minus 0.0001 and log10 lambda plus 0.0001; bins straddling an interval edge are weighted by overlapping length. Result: 0.80 angstroms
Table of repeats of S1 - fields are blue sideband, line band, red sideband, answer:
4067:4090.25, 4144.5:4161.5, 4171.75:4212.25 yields 0.46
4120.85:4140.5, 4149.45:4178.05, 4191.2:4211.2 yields 0.63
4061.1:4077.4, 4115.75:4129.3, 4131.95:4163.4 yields 0.26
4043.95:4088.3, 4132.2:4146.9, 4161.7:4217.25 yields 0.33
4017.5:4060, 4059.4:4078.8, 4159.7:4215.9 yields 0.14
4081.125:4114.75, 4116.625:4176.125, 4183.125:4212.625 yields 2.03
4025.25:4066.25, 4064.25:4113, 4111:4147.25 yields -0.73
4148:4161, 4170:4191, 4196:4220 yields 0.21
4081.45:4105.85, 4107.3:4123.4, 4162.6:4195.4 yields 0.48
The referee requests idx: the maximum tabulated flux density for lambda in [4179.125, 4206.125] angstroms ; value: 68.04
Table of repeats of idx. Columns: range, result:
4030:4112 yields 66.26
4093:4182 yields 65.43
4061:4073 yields 65.12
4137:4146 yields 63.84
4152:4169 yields 63.18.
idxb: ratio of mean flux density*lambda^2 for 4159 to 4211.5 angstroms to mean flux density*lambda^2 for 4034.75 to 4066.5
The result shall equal 1.05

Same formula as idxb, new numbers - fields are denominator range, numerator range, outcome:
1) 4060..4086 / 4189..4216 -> 1.07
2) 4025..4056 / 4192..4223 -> 1.07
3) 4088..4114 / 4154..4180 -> 1.00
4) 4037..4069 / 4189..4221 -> 1.08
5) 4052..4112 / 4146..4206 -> 1.03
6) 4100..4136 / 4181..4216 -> 1.08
